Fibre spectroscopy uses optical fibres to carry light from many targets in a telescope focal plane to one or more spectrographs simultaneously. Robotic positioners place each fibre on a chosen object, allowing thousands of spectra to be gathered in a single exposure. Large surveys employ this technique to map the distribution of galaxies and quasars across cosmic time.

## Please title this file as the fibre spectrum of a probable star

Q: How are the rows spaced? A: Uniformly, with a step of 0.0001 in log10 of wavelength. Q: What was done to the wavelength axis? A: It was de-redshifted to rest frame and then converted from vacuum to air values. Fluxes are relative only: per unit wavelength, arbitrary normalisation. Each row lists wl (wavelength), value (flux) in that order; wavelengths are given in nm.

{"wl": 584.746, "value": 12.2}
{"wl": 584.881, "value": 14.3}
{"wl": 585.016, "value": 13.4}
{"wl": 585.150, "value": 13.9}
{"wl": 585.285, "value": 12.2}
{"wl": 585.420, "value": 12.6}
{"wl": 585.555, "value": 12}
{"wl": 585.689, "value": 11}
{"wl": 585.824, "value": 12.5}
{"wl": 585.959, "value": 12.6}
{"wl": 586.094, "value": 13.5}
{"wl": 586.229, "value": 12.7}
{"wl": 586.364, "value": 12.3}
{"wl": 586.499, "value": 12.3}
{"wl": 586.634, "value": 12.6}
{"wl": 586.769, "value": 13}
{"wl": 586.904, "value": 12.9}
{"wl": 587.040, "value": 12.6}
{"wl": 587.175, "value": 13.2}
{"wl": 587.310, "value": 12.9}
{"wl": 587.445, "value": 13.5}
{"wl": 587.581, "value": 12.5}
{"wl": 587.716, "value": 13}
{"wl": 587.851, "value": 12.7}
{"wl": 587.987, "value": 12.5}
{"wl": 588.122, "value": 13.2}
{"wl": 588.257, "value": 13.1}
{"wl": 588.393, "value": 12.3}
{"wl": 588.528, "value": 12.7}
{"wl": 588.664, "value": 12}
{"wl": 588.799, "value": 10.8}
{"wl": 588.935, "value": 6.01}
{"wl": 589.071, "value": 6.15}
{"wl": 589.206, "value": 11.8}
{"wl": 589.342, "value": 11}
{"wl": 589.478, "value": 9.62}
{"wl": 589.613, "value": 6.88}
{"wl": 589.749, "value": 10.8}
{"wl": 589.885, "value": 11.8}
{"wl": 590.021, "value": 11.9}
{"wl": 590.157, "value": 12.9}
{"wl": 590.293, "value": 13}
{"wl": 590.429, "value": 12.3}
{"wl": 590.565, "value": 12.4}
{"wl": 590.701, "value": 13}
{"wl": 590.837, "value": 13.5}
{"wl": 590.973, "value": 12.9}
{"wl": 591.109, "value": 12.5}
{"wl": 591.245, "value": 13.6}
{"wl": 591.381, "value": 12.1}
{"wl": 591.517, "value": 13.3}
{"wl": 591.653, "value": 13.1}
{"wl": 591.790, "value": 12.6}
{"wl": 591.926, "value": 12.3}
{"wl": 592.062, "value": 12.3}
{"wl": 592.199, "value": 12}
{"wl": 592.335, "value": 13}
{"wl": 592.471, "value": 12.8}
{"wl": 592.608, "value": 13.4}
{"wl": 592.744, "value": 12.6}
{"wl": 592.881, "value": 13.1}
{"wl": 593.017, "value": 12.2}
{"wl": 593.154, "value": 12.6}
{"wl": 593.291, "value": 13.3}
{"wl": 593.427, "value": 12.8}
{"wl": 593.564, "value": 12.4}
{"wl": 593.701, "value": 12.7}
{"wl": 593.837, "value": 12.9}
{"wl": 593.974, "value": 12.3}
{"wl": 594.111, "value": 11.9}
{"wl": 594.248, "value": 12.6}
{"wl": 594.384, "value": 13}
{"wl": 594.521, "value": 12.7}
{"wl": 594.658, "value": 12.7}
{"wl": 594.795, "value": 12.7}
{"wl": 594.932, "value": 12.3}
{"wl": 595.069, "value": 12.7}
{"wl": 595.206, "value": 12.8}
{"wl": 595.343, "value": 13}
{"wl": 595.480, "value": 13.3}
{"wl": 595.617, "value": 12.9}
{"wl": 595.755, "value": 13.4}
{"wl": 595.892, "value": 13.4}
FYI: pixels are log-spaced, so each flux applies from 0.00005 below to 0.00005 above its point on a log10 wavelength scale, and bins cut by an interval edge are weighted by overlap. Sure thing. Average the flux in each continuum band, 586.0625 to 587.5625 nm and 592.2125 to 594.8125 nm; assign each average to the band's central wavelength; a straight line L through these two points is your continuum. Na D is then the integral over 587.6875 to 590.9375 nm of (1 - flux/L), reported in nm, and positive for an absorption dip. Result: 0.334 nm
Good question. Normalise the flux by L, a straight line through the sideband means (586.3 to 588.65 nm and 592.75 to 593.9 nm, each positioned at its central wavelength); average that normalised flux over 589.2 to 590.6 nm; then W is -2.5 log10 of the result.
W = 0.14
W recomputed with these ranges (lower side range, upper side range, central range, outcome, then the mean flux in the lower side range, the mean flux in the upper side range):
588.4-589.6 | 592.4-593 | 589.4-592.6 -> -0.06 mag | 9.99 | 12.9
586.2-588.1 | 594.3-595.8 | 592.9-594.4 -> 0.02 mag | 12.8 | 12.9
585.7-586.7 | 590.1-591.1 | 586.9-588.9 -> 0.01 mag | 12.5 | 12.8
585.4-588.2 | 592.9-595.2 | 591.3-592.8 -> 0.00 mag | 12.7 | 12.6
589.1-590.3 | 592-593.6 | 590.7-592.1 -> -0.09 mag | 10.8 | 12.7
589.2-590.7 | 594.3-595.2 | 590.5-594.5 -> -0.06 mag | 11.4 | 12.7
